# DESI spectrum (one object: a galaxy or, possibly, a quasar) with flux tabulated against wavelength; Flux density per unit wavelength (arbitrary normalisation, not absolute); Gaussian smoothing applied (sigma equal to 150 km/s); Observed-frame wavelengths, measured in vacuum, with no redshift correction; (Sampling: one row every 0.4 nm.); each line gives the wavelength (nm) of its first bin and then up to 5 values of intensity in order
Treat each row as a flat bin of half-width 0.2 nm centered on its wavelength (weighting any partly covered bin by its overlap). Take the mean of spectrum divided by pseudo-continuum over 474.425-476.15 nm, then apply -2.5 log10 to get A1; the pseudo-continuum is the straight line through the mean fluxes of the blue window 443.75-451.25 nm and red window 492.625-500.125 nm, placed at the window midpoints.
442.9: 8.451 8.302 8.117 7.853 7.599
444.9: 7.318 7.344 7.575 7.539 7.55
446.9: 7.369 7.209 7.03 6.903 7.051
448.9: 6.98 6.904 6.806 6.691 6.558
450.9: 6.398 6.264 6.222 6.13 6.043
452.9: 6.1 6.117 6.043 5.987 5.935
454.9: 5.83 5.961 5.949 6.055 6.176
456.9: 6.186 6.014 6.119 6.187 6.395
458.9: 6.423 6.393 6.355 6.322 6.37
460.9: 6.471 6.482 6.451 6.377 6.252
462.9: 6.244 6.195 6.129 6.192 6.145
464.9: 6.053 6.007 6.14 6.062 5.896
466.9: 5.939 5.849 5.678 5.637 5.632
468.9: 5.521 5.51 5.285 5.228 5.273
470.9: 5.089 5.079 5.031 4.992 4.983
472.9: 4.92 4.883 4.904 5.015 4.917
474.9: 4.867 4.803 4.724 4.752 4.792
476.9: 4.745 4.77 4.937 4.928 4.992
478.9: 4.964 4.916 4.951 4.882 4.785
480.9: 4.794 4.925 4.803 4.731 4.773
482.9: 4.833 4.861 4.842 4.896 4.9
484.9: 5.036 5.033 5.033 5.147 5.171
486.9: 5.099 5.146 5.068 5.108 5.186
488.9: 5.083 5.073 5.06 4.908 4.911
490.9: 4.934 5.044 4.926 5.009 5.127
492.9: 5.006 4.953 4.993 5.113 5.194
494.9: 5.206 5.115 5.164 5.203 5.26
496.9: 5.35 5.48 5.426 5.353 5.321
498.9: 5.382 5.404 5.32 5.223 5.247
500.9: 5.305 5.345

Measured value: 0.25 mag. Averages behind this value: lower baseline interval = 7.15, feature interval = 4.81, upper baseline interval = 5.23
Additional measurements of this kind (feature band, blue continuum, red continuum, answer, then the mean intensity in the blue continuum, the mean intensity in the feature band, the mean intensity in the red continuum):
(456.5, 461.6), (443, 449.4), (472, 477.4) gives -0.006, 7.44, 6.31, 4.86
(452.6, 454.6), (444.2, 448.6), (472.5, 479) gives 0.117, 7.34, 6.04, 4.87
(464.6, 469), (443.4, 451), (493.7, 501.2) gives 0.105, 7.22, 5.87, 5.27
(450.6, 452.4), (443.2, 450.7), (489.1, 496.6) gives 0.132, 7.29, 6.26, 5.06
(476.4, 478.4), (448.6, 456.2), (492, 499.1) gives 0.168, 6.27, 4.84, 5.21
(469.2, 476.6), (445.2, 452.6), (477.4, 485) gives 0.082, 6.88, 5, 4.88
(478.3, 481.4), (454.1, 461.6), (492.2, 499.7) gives 0.152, 6.2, 4.9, 5.22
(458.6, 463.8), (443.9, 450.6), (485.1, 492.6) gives 0.023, 7.2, 6.35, 5.06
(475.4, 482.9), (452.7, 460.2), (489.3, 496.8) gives 0.133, 6.13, 4.84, 5.07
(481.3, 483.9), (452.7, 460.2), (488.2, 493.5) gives 0.101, 6.13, 4.82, 5.02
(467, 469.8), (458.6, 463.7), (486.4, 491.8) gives 0.076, 6.35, 5.61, 5.05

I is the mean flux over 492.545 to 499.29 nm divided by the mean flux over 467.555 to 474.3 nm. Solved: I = 1.0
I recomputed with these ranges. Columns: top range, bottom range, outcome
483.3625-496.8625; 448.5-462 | 0.80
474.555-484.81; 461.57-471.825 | 0.84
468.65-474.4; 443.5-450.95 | 0.71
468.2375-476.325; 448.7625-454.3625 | 0.80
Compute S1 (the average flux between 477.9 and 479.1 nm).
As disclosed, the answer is 4.96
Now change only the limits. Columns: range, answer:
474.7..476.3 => 4.79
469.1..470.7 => 5.32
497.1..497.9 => 5.45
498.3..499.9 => 5.36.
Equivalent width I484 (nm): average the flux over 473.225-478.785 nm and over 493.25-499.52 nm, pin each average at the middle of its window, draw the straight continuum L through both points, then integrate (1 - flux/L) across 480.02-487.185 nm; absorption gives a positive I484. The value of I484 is 0.12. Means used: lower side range 4.86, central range 4.92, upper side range 5.25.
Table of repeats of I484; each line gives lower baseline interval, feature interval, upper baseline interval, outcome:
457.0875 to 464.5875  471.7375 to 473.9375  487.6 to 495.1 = 0.33 nm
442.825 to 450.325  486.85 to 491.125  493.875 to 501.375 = 0.45 nm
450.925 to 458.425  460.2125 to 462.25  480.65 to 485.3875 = -0.22 nm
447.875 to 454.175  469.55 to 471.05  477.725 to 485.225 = 0.07 nm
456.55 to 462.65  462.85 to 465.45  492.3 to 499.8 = 0.02 nm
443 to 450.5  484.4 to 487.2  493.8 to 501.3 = 0.33 nm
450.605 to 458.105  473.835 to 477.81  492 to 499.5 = 0.57 nm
